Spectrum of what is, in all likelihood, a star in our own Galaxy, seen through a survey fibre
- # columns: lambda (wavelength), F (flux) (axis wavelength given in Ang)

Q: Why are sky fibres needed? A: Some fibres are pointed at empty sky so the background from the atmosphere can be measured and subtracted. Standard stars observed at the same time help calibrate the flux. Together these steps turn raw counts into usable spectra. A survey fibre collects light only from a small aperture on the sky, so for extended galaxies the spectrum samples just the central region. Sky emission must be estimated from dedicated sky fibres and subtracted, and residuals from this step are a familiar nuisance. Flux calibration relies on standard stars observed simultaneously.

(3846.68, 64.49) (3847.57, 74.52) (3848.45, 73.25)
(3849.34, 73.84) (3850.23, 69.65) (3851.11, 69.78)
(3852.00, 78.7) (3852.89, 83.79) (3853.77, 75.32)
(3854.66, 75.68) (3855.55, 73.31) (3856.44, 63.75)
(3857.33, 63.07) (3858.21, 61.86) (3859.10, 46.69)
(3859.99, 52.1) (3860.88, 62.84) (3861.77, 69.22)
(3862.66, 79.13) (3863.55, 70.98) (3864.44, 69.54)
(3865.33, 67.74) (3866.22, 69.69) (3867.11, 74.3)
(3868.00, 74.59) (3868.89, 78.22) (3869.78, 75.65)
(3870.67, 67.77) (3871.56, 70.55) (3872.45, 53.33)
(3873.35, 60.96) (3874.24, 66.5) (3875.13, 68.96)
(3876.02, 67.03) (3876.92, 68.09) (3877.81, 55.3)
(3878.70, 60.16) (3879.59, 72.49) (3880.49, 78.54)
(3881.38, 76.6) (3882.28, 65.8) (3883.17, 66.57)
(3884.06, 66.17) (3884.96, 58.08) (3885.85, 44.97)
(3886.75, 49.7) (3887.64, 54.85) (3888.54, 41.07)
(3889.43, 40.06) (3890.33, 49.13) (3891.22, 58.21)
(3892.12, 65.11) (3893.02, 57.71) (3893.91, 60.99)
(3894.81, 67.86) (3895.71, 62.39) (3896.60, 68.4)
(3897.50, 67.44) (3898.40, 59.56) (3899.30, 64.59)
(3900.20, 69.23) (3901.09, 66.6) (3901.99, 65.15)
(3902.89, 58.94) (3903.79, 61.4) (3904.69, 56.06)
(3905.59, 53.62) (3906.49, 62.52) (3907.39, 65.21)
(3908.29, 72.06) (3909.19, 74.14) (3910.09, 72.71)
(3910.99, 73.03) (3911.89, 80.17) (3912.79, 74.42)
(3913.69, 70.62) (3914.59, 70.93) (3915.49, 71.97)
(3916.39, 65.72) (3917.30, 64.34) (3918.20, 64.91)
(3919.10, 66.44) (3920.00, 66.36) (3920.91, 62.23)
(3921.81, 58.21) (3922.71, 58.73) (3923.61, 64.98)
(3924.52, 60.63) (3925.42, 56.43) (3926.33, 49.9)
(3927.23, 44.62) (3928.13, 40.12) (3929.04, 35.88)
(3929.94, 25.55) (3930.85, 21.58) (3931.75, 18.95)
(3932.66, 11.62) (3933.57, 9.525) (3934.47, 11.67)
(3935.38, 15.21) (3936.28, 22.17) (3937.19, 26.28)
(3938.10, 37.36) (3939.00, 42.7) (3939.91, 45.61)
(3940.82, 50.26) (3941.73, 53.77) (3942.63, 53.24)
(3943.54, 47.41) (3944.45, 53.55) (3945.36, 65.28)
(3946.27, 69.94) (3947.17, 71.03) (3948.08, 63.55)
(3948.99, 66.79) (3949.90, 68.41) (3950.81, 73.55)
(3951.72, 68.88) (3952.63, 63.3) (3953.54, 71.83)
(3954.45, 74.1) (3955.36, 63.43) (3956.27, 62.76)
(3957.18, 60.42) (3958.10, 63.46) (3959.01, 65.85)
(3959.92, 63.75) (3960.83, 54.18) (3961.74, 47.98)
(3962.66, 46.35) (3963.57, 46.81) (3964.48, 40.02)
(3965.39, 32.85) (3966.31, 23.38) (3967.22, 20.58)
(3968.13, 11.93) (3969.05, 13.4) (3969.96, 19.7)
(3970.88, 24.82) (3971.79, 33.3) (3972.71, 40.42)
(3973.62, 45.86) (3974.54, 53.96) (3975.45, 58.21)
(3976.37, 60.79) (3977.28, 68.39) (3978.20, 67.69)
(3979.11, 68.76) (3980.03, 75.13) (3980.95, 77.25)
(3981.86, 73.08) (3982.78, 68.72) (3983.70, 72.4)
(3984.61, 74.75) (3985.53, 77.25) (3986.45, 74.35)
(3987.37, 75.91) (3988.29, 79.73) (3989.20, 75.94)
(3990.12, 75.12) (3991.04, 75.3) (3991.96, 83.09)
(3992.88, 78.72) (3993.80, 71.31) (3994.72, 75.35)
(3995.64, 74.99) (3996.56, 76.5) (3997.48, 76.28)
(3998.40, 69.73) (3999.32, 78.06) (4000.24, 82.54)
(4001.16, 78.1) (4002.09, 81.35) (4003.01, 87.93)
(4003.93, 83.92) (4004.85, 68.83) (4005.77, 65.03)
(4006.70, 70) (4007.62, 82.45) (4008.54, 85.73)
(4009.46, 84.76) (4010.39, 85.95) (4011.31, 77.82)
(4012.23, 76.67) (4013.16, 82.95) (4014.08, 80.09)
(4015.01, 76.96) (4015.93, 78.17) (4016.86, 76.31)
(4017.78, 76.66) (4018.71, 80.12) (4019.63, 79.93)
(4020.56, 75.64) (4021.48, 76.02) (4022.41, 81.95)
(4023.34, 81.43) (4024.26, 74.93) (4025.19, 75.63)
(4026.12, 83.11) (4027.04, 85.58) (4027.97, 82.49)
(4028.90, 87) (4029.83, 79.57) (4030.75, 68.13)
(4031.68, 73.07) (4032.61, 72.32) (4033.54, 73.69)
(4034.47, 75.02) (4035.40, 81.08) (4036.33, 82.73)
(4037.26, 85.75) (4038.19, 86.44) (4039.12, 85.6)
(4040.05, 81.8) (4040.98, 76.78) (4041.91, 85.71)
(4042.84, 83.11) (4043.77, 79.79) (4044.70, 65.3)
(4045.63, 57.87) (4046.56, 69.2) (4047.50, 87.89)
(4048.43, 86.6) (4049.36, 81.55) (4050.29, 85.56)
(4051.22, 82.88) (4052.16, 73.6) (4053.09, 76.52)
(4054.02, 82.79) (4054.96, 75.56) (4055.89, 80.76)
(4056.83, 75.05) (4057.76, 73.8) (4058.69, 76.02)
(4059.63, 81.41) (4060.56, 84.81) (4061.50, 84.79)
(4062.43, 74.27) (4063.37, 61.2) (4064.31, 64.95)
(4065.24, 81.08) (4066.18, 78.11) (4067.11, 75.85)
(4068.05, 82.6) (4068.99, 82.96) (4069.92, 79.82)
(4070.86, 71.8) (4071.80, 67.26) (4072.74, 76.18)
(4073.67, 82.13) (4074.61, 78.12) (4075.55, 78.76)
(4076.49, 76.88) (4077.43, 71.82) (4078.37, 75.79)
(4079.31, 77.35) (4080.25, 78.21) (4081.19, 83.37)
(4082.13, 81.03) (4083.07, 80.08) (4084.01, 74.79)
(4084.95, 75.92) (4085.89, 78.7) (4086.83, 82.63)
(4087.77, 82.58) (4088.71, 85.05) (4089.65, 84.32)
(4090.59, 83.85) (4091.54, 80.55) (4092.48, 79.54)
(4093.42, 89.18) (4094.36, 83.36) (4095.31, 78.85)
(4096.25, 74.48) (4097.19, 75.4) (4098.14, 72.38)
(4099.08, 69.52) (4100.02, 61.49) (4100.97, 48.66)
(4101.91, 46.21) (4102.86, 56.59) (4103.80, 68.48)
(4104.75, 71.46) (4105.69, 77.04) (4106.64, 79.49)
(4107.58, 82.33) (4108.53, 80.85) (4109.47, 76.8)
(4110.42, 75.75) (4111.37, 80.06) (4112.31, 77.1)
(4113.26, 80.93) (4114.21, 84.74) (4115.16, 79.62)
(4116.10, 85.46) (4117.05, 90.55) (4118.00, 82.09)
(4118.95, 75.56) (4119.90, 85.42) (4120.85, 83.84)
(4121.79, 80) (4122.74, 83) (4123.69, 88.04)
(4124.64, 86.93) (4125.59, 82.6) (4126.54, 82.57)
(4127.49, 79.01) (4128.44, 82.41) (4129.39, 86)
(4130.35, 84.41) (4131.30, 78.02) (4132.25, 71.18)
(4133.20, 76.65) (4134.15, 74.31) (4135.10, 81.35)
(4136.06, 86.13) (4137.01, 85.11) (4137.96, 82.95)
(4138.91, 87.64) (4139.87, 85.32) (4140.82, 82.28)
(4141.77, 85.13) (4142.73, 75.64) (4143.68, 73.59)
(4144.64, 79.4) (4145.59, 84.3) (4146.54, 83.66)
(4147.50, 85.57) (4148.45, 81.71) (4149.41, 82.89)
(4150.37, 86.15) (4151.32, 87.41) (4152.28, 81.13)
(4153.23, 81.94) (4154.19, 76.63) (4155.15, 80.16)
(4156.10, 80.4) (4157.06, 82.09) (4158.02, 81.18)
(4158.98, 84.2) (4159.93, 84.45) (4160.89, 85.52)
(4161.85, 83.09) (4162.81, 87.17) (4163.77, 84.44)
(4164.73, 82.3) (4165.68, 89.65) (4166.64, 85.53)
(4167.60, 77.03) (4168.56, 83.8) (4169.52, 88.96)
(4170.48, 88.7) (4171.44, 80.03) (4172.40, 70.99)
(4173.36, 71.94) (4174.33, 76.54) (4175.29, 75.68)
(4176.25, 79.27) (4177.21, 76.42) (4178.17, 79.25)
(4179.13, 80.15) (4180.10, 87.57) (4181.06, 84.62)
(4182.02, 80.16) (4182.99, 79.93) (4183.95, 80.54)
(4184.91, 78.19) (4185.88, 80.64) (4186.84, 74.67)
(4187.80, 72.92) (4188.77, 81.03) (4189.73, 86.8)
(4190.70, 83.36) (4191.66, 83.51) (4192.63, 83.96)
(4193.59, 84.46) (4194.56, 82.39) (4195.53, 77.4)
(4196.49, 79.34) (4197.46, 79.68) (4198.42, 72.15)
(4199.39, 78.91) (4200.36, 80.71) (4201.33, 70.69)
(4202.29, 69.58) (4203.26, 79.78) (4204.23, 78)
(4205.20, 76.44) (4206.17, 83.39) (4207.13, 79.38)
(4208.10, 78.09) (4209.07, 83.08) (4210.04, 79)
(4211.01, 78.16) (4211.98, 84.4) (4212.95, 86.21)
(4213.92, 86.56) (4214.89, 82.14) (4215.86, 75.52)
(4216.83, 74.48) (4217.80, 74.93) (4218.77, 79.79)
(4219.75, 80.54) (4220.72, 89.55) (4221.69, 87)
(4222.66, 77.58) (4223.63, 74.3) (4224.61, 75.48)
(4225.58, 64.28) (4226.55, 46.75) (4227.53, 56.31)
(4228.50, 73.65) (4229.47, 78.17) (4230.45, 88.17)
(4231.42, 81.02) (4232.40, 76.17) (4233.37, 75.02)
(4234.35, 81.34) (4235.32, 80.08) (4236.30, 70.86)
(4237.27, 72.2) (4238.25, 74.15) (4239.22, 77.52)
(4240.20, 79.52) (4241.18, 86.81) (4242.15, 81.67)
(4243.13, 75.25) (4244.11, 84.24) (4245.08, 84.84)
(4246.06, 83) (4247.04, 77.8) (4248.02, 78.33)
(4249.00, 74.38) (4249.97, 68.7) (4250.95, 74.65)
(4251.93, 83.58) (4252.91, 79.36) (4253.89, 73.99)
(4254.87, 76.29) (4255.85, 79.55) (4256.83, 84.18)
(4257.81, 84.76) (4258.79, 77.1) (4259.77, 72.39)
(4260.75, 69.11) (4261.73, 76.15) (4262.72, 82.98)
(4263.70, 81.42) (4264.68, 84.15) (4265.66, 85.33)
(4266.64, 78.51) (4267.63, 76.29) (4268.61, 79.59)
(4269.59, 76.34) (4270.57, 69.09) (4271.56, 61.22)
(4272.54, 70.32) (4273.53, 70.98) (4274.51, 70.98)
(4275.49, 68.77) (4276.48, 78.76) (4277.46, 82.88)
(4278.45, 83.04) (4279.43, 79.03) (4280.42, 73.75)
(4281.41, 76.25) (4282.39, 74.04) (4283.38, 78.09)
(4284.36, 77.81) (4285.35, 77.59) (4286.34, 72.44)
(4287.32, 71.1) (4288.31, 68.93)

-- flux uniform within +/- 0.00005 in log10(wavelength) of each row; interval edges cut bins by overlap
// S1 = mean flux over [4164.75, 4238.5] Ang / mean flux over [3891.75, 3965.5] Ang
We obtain 1.40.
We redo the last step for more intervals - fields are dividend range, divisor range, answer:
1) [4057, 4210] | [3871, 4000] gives 1.36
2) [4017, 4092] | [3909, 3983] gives 1.50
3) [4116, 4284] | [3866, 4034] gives 1.26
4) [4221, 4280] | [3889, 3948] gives 1.40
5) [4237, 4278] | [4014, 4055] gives 0.98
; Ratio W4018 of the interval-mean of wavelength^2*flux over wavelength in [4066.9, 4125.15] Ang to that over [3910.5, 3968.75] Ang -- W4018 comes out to 1.6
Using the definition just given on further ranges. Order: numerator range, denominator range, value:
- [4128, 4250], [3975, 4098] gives 1.11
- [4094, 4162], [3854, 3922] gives 1.38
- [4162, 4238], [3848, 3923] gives 1.41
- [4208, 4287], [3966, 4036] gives 1.23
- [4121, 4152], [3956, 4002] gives 1.47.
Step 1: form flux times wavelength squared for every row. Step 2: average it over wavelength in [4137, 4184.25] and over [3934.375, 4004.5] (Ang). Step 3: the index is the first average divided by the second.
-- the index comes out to 1.5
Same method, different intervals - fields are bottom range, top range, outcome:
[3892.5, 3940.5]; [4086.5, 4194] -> 1.66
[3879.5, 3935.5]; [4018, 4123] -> 1.48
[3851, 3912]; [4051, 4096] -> 1.33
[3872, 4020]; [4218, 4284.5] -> 1.46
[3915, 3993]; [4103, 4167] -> 1.66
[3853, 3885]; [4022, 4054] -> 1.27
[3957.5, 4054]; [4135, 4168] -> 1.26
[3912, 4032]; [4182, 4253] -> 1.41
